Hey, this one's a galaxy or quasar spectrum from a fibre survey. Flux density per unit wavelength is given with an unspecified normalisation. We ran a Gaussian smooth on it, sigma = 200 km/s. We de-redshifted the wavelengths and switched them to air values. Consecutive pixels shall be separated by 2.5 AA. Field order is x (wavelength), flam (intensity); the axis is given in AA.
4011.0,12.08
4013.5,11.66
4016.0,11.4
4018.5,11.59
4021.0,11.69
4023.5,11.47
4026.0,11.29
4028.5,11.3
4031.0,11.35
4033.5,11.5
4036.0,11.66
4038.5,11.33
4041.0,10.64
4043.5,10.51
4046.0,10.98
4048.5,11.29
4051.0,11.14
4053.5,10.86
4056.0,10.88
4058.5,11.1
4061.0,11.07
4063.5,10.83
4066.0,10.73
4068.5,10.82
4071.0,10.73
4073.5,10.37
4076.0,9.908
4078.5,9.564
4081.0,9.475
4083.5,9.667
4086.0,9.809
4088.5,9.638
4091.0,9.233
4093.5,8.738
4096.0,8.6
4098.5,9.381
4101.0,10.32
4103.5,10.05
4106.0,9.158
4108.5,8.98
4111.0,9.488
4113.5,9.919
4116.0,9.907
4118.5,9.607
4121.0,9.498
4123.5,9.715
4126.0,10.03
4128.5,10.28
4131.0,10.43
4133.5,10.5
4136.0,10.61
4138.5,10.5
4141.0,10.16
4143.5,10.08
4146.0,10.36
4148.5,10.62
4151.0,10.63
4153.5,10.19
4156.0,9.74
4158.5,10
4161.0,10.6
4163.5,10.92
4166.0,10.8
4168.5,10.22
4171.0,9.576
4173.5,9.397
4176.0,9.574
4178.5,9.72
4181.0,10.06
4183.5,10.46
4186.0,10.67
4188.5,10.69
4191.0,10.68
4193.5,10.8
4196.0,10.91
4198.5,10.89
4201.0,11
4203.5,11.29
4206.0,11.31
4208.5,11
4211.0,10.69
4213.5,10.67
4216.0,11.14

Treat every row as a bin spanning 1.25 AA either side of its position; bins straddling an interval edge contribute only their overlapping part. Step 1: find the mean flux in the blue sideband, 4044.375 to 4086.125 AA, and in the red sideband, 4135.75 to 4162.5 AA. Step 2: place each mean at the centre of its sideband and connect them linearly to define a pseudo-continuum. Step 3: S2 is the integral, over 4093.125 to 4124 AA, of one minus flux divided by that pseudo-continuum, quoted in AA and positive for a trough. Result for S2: 2.74 AA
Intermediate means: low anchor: 10.6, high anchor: 10.3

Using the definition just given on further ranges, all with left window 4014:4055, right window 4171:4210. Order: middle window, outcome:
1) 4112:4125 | 1.4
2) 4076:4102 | 3.7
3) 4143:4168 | 0.7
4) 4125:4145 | 0.9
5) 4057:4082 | 1.4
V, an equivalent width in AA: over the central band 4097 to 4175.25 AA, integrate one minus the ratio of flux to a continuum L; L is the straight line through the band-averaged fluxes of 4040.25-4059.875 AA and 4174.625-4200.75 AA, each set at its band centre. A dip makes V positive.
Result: 4.3 AA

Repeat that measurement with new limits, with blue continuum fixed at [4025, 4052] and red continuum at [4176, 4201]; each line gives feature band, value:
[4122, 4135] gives 0.7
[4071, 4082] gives 1.1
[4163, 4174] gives 0.4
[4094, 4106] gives 1.6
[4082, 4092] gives 1.3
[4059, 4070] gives 0.2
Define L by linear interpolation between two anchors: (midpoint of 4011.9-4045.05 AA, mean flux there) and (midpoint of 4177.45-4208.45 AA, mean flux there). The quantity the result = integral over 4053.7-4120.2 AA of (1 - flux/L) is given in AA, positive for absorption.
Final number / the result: 7.1 AA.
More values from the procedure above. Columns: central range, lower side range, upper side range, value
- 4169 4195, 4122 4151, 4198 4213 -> 1.5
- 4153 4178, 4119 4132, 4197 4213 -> 1.0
